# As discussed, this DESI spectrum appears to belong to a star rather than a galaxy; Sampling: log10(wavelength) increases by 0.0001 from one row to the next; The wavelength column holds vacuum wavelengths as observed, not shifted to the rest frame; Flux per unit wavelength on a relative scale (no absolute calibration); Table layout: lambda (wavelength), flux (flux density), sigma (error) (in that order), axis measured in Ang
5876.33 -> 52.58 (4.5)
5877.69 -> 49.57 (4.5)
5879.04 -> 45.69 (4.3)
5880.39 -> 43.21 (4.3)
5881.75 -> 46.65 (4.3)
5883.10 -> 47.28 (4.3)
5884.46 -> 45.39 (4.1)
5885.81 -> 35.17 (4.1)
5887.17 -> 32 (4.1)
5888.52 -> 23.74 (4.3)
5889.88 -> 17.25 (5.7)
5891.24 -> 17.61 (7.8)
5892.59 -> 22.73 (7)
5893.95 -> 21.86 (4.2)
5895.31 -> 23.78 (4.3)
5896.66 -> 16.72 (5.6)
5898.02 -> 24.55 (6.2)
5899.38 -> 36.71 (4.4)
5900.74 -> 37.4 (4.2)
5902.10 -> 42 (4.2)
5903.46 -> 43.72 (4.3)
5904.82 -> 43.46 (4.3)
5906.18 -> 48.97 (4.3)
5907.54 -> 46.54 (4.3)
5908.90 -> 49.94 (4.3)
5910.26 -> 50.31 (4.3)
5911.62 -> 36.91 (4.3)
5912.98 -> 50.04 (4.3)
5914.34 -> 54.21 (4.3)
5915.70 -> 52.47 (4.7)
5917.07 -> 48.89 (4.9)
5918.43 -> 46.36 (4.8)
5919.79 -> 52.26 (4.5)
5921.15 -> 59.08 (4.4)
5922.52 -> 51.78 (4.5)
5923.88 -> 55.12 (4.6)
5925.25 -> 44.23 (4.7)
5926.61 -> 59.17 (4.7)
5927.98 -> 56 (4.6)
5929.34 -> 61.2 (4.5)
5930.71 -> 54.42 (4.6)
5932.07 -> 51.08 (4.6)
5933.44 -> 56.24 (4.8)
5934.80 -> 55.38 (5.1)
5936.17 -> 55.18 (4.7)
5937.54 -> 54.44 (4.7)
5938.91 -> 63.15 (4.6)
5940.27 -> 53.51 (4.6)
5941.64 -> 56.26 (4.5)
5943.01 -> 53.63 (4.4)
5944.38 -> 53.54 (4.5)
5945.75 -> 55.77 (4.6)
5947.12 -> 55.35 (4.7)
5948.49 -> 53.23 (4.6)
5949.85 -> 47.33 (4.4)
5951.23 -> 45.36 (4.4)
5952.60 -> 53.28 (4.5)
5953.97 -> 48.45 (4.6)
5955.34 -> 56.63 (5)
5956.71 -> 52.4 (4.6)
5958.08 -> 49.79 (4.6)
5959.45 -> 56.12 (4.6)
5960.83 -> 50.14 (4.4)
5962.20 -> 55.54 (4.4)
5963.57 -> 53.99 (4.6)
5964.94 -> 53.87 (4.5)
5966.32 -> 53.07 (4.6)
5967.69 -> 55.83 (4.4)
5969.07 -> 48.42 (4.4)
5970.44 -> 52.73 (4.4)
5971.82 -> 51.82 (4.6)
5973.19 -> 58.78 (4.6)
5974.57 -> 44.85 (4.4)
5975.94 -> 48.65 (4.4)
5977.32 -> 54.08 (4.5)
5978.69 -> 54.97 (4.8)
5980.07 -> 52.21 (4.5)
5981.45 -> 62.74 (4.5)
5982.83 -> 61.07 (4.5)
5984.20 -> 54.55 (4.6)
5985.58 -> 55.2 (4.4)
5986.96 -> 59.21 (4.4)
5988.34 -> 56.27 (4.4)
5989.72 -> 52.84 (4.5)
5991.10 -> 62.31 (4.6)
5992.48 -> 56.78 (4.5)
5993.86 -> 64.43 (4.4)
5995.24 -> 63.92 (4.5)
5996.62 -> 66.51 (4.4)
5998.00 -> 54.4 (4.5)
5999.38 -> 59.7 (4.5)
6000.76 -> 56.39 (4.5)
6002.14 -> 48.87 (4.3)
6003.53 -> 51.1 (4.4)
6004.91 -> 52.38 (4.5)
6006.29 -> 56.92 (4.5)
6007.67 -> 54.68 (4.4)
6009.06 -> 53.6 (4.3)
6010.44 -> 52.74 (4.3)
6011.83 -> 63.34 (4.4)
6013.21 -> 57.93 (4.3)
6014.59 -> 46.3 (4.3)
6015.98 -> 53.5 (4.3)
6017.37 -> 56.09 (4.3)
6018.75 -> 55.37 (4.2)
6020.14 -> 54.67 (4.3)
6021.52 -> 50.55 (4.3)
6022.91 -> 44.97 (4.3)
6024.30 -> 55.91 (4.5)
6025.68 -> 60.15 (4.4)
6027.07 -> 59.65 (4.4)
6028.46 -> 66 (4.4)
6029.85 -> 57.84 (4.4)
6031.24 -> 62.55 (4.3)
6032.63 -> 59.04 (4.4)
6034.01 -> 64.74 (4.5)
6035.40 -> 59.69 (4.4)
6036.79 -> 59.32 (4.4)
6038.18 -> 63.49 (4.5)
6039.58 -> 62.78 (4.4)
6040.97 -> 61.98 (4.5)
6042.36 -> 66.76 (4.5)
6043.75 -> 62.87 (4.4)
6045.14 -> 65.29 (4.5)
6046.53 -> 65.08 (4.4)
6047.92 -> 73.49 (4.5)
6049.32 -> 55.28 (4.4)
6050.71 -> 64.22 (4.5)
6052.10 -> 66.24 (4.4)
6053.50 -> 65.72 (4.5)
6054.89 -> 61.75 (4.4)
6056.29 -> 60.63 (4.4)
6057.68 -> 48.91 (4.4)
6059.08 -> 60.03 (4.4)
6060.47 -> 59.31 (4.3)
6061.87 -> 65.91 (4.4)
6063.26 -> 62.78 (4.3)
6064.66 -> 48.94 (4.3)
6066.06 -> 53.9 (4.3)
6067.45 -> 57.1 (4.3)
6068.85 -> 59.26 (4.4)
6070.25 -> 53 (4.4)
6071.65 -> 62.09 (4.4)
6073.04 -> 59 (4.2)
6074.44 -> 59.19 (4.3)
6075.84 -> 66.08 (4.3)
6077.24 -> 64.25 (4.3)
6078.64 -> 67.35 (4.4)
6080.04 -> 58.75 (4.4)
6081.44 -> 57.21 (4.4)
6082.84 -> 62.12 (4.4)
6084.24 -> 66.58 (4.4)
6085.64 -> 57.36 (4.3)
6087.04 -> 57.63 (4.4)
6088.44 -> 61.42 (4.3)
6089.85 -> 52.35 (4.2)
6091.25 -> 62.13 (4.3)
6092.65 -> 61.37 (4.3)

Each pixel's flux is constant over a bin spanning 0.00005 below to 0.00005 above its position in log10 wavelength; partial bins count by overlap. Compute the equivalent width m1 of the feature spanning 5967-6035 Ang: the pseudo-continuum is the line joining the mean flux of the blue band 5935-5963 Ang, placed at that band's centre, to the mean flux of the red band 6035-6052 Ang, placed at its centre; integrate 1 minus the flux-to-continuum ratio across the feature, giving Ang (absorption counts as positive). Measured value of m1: 3.33 Ang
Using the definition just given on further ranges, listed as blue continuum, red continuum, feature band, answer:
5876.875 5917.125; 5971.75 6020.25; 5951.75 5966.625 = -1.1 Ang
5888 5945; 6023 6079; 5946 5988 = -1.8 Ang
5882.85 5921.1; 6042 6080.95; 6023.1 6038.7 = -0.9 Ang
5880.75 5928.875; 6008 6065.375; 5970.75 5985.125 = -0.8 Ang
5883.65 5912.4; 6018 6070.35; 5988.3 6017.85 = -2.1 Ang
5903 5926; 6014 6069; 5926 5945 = -1.9 Ang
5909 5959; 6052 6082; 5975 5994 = -0.3 Ang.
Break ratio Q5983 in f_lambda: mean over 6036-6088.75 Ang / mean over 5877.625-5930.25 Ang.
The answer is 1.45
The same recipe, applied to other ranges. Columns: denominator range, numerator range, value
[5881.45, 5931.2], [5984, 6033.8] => 1.35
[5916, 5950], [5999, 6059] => 1.08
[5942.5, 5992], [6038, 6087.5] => 1.14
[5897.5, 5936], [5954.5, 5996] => 1.12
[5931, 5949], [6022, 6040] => 1.08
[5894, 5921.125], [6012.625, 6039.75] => 1.36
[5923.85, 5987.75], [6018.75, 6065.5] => 1.12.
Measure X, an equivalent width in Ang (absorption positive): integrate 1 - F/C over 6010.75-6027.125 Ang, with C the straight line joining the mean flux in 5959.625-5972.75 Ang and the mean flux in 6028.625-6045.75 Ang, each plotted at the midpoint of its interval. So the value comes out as 1.4 Ang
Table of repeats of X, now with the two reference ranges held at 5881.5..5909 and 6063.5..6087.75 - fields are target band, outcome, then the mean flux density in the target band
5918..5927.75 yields -3.9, 52.9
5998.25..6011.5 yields -1.3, 54.3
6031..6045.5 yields -2.2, 62.5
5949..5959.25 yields -2.1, 50.8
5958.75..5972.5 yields -2.9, 53.1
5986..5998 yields -3.1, 59.8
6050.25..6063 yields -1.0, 61.4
